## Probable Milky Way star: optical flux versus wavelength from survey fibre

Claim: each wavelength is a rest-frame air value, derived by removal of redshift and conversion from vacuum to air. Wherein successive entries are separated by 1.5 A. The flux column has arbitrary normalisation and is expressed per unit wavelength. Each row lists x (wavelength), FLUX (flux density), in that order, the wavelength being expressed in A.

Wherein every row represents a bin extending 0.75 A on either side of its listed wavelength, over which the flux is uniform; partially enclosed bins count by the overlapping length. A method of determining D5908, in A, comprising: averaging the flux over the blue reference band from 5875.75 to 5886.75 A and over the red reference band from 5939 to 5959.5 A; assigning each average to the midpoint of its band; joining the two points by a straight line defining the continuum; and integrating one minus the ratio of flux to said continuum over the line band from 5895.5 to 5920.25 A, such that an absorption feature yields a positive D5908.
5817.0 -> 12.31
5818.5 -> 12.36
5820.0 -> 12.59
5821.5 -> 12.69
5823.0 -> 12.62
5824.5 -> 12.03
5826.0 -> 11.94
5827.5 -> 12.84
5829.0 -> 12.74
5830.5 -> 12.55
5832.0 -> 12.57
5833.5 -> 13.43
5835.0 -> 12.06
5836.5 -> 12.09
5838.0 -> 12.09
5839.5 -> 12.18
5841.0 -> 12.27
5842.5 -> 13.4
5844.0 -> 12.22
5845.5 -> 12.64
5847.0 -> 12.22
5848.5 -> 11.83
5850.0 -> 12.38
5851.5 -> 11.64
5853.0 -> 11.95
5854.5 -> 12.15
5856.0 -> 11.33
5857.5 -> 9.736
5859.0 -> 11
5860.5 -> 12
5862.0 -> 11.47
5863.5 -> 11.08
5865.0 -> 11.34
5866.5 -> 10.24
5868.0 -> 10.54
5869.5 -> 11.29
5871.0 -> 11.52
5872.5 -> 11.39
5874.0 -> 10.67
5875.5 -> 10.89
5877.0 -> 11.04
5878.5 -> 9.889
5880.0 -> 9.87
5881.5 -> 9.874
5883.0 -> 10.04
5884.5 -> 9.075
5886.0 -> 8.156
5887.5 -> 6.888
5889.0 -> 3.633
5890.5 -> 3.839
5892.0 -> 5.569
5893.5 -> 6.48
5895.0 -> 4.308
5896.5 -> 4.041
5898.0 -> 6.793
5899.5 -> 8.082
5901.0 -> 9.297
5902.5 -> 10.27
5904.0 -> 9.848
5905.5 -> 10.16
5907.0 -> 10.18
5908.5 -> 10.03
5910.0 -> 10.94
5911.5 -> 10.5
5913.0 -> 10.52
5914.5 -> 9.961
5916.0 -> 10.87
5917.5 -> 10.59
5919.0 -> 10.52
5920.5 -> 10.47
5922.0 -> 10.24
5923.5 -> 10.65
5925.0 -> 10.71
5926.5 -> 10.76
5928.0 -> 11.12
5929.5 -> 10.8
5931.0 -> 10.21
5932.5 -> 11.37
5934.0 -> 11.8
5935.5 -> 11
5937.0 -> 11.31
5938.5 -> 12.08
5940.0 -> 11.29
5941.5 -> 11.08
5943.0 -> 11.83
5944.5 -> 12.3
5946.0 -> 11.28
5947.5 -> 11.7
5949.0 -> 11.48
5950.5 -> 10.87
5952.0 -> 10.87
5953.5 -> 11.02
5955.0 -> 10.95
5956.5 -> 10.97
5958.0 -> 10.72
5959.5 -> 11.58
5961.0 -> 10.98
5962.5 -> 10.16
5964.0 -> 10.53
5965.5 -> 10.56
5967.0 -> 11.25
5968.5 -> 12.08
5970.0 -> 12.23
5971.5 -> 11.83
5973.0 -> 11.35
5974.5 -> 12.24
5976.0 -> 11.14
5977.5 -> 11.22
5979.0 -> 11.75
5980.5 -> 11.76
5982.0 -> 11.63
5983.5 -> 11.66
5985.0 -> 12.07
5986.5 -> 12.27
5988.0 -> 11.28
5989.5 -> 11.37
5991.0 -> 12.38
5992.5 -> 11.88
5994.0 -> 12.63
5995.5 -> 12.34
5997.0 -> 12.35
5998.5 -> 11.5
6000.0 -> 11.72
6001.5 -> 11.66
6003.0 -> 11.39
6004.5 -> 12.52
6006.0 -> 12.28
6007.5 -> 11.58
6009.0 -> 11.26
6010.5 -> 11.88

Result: 2.08 A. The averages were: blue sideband 9.76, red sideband 11.3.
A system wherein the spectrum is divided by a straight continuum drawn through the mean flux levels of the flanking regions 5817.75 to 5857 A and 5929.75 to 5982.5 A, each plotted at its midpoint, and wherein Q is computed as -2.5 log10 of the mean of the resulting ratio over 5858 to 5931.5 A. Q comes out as 0.23 mag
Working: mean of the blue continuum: 12.3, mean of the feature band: 9.58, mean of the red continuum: 11.3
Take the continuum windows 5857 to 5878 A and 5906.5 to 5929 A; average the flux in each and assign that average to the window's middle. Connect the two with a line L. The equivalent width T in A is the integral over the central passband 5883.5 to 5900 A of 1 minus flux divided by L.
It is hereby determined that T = 7.2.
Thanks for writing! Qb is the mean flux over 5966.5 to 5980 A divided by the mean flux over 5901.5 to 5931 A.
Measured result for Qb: 1.1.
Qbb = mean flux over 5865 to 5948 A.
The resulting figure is 9.82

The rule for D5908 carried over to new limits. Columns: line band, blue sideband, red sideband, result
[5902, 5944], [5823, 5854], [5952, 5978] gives 2.98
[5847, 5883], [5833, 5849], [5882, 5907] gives -3.52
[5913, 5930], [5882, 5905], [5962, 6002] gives -4.01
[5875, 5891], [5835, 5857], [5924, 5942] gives 4.39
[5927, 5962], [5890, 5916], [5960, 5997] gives -3.72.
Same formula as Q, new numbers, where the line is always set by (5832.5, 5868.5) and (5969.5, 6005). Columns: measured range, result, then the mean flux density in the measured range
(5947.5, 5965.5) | 0.09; 10.9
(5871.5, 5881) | 0.12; 10.6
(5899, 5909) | 0.21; 9.73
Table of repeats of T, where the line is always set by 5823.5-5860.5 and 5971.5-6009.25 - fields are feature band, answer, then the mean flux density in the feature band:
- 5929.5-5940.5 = 0.6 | 11.3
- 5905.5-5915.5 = 1.4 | 10.4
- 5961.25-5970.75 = 0.6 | 11.1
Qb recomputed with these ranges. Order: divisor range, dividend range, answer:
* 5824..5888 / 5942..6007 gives 1.02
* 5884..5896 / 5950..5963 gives 1.85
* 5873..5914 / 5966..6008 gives 1.38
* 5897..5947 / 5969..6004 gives 1.12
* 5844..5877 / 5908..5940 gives 0.95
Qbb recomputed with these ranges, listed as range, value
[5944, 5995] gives 11.5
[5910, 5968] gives 11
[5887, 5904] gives 6.44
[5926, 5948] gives 11.3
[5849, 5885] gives 11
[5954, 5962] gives 11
